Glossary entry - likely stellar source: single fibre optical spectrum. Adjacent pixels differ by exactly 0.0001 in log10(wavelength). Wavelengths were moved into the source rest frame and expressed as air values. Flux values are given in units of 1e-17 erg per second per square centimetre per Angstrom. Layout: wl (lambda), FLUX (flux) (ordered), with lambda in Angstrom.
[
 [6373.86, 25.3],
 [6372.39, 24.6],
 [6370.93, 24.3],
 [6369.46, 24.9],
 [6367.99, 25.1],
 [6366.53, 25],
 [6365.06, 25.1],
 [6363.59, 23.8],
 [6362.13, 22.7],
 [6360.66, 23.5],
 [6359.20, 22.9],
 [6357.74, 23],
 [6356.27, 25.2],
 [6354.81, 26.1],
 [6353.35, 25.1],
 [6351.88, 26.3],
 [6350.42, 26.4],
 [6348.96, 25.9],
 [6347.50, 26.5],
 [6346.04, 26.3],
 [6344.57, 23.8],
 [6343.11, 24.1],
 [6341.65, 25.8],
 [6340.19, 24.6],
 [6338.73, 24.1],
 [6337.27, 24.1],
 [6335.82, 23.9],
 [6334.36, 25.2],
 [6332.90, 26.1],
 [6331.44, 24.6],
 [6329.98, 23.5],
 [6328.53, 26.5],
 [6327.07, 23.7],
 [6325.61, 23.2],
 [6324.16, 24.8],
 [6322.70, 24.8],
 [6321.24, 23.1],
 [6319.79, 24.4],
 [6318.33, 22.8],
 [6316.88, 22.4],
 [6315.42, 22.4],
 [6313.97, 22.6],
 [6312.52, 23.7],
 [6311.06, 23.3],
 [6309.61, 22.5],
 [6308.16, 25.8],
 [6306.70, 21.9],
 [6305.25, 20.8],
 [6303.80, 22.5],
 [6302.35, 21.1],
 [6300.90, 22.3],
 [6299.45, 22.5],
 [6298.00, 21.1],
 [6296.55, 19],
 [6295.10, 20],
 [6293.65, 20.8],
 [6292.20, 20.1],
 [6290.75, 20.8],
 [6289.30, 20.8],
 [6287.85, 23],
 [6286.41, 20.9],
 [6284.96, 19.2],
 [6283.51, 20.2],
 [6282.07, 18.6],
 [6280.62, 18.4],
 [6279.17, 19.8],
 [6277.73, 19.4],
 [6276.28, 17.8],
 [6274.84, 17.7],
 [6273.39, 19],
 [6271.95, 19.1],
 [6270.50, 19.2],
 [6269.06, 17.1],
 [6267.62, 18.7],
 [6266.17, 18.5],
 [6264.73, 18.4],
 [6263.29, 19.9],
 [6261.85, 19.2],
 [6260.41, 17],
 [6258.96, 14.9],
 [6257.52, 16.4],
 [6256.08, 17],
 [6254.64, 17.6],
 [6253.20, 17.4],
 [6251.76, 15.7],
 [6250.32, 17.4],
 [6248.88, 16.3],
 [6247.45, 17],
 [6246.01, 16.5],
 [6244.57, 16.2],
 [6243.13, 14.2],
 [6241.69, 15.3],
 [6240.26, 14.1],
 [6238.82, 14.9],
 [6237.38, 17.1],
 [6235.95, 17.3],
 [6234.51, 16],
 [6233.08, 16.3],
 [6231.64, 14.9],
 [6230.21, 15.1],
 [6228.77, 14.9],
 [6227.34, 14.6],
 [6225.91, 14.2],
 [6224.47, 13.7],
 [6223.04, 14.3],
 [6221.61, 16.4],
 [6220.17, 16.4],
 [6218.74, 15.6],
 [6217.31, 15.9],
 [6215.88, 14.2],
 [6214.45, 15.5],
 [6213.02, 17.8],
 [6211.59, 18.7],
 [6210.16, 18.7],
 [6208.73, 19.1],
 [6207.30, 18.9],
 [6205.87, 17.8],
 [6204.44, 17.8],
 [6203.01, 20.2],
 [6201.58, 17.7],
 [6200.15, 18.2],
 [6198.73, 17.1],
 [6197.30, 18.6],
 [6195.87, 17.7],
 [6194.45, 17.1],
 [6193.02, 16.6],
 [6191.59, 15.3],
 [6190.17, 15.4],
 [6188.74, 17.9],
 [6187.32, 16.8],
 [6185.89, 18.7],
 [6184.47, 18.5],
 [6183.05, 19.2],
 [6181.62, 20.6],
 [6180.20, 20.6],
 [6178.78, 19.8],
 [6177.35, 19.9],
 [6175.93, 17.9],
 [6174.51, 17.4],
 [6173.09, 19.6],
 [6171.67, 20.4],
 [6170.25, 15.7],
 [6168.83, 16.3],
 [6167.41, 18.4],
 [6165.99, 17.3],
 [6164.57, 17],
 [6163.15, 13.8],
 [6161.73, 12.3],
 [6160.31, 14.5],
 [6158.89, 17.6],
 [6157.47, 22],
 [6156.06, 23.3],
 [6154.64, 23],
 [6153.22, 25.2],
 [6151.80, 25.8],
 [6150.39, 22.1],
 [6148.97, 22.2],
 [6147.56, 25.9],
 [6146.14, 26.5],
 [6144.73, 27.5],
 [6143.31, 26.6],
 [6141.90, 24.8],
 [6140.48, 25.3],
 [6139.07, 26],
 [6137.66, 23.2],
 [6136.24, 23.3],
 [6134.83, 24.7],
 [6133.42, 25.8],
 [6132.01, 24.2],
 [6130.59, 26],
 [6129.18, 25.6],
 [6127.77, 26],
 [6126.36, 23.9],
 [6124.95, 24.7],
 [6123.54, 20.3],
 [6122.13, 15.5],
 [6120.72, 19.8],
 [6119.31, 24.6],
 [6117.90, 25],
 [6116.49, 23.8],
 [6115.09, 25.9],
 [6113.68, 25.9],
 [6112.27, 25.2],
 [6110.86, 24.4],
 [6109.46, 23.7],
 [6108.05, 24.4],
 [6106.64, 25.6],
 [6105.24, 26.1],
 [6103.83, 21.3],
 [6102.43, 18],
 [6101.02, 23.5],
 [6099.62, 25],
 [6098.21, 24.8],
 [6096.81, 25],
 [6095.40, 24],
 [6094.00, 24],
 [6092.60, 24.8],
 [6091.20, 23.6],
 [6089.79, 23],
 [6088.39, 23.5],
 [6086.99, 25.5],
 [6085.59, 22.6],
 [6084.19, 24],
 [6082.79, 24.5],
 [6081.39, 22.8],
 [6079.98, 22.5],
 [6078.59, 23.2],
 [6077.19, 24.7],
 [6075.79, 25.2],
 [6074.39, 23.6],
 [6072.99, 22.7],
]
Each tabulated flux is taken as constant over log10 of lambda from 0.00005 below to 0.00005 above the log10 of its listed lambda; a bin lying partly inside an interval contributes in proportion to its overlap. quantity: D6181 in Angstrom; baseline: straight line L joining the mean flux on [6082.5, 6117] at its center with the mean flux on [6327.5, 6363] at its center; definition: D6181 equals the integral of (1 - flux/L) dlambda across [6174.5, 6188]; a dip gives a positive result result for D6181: 2.9 Angstrom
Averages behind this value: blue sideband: 24.1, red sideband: 24.8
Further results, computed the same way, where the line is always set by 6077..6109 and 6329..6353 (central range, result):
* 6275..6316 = 6.2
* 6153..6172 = 4.7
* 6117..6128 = 0.7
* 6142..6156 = -0.5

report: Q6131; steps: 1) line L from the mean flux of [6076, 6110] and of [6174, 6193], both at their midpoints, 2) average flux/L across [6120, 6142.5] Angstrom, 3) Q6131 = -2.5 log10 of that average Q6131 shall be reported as -0.11 mag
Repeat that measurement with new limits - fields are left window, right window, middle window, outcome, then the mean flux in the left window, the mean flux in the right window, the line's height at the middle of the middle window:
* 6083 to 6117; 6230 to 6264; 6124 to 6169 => -0.04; 24.1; 16.4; 21.7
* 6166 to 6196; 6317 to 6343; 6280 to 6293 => 0.12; 18.1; 24.4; 22.5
